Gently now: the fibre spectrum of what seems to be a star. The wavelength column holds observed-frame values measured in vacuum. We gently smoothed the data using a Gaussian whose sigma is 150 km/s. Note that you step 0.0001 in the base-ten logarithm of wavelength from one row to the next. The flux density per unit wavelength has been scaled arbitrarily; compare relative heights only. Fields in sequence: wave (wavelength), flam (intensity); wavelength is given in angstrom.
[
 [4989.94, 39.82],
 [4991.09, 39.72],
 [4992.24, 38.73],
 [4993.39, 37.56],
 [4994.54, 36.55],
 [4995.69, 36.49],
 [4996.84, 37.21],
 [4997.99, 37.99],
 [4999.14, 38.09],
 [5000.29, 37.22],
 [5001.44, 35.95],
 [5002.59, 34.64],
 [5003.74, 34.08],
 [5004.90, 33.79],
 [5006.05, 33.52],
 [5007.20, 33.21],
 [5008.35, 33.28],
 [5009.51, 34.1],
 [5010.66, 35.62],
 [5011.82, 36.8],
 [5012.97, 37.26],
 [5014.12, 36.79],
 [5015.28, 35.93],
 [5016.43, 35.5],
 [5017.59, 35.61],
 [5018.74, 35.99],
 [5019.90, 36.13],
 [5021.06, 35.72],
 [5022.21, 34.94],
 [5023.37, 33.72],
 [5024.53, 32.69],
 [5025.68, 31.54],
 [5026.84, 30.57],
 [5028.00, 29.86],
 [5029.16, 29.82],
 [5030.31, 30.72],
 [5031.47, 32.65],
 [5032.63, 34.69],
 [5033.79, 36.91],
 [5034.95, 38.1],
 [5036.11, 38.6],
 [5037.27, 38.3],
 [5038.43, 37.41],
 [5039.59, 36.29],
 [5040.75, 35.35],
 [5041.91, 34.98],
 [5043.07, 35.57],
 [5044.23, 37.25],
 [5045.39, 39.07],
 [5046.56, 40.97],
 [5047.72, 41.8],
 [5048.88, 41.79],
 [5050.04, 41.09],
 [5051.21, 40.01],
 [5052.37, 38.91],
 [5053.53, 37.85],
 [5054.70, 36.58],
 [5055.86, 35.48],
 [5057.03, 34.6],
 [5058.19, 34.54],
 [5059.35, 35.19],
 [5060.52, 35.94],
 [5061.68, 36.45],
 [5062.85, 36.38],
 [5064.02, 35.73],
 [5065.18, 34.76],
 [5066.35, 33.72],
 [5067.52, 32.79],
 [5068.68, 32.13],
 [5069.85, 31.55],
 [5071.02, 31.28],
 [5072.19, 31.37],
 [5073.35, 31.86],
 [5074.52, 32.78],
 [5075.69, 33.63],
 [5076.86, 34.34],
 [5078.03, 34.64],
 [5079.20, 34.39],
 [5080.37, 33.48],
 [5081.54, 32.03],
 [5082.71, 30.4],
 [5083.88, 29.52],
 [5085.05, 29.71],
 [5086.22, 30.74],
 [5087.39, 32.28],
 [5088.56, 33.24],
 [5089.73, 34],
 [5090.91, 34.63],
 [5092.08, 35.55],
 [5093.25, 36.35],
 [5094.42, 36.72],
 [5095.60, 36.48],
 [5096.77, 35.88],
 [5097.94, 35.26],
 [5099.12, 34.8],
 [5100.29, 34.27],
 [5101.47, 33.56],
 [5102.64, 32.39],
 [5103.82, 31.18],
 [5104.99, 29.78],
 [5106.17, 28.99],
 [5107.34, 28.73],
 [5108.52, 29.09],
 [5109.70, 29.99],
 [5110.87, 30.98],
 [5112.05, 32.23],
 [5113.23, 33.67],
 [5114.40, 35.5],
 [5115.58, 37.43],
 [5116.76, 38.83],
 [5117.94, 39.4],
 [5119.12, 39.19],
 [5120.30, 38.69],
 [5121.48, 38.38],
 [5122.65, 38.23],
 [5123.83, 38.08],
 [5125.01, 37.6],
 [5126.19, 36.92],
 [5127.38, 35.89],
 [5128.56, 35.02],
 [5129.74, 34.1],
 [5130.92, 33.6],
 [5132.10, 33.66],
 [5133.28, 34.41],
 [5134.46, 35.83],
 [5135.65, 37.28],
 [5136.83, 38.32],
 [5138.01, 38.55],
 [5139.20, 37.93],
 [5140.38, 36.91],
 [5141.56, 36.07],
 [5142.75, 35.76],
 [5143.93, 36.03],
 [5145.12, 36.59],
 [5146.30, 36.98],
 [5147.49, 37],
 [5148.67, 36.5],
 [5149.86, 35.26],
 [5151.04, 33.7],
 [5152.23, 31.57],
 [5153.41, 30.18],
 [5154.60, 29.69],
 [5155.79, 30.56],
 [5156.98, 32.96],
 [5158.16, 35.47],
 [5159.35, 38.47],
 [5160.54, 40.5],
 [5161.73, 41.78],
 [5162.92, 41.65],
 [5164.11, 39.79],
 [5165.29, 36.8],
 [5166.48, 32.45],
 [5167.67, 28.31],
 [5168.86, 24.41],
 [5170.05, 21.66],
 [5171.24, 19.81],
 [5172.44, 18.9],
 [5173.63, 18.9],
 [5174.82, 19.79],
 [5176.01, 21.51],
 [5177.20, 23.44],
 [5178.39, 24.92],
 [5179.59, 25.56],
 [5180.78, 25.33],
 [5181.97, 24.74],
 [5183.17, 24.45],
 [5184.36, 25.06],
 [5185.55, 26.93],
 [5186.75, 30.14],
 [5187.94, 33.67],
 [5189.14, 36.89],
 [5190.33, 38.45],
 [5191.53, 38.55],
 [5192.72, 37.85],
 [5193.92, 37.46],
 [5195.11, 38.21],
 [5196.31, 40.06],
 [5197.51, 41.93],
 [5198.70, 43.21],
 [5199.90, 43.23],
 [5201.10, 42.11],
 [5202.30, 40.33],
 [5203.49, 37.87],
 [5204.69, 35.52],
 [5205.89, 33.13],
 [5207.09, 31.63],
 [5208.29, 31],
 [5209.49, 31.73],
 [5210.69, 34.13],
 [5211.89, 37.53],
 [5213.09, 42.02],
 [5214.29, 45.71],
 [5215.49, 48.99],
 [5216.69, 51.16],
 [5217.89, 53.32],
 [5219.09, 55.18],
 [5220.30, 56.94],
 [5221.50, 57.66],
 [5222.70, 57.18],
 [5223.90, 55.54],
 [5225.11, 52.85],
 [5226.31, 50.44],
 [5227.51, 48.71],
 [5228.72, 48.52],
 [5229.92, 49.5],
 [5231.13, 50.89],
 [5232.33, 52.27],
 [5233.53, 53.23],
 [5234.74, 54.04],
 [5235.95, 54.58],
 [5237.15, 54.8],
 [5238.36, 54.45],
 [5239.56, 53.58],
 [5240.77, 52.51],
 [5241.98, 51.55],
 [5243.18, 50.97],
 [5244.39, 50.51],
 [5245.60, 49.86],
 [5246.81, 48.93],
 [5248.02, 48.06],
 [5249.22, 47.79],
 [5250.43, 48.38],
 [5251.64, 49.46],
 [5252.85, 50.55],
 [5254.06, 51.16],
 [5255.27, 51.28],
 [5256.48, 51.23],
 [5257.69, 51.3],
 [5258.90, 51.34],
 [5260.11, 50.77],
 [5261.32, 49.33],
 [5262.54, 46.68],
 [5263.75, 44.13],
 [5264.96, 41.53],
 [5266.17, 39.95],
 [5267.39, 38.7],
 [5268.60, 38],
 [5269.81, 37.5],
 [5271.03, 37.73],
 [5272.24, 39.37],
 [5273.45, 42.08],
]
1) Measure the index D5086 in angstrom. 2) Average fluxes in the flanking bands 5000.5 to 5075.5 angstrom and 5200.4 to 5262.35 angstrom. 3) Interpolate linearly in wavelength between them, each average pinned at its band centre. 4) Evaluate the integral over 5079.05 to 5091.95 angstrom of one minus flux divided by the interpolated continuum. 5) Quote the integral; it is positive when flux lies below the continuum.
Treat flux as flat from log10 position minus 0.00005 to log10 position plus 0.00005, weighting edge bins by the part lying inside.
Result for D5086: 2.1 angstrom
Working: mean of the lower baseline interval 35.3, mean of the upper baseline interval 48.3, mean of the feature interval 32.3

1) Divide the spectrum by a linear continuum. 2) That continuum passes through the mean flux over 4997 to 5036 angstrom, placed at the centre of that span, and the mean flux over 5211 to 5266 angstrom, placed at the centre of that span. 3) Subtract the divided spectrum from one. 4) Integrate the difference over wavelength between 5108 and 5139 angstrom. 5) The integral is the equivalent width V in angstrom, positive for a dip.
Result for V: 4.7 angstrom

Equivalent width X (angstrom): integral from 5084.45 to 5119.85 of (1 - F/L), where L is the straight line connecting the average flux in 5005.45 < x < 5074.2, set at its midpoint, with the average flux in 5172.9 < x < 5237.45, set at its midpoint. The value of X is 3.3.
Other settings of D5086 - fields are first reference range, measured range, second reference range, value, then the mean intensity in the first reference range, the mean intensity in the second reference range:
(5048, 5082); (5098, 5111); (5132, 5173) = 1.2 angstrom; 35.1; 34.1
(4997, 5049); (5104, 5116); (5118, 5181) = 0.9 angstrom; 35.5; 33.2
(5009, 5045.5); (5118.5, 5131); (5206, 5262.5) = 1.4 angstrom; 35.1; 49.2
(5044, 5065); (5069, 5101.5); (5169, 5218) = 3.0 angstrom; 37.7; 33.3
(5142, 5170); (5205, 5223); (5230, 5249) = 1.0 angstrom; 34.6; 51.9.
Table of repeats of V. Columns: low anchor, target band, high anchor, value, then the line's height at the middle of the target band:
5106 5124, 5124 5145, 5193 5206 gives -0.10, 36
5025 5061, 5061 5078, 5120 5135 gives 1.25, 36.2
